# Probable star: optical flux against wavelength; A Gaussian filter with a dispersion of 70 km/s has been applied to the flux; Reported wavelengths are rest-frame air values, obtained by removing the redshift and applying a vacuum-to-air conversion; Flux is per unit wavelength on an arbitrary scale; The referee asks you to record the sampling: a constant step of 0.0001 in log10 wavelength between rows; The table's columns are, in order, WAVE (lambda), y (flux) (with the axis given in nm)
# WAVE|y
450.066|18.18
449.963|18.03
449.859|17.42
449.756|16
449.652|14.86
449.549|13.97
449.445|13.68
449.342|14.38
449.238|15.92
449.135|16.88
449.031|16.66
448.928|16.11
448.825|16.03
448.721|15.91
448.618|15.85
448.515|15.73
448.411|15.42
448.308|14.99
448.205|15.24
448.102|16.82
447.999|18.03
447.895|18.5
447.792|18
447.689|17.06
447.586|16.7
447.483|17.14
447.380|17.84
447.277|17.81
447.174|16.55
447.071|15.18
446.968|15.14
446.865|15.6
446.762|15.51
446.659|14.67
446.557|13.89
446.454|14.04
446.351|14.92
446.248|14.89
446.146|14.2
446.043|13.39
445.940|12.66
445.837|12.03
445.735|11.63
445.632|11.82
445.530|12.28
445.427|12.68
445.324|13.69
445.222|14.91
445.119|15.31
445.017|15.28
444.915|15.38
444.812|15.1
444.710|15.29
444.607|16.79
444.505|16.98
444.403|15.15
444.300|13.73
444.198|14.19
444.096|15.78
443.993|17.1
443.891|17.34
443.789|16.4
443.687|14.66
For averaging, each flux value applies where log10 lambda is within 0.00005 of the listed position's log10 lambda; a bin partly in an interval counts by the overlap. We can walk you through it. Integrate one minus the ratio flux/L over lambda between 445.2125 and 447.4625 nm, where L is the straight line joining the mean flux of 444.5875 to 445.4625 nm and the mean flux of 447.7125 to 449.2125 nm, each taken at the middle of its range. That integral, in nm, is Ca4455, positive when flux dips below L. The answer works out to 0.17 nm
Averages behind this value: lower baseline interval 14.9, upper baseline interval 16.4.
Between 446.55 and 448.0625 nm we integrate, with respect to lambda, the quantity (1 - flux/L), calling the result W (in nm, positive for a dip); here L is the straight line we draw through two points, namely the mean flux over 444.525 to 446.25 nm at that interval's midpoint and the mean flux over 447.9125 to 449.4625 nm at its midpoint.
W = -0.145 nm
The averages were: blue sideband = 14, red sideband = 15.9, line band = 16.6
